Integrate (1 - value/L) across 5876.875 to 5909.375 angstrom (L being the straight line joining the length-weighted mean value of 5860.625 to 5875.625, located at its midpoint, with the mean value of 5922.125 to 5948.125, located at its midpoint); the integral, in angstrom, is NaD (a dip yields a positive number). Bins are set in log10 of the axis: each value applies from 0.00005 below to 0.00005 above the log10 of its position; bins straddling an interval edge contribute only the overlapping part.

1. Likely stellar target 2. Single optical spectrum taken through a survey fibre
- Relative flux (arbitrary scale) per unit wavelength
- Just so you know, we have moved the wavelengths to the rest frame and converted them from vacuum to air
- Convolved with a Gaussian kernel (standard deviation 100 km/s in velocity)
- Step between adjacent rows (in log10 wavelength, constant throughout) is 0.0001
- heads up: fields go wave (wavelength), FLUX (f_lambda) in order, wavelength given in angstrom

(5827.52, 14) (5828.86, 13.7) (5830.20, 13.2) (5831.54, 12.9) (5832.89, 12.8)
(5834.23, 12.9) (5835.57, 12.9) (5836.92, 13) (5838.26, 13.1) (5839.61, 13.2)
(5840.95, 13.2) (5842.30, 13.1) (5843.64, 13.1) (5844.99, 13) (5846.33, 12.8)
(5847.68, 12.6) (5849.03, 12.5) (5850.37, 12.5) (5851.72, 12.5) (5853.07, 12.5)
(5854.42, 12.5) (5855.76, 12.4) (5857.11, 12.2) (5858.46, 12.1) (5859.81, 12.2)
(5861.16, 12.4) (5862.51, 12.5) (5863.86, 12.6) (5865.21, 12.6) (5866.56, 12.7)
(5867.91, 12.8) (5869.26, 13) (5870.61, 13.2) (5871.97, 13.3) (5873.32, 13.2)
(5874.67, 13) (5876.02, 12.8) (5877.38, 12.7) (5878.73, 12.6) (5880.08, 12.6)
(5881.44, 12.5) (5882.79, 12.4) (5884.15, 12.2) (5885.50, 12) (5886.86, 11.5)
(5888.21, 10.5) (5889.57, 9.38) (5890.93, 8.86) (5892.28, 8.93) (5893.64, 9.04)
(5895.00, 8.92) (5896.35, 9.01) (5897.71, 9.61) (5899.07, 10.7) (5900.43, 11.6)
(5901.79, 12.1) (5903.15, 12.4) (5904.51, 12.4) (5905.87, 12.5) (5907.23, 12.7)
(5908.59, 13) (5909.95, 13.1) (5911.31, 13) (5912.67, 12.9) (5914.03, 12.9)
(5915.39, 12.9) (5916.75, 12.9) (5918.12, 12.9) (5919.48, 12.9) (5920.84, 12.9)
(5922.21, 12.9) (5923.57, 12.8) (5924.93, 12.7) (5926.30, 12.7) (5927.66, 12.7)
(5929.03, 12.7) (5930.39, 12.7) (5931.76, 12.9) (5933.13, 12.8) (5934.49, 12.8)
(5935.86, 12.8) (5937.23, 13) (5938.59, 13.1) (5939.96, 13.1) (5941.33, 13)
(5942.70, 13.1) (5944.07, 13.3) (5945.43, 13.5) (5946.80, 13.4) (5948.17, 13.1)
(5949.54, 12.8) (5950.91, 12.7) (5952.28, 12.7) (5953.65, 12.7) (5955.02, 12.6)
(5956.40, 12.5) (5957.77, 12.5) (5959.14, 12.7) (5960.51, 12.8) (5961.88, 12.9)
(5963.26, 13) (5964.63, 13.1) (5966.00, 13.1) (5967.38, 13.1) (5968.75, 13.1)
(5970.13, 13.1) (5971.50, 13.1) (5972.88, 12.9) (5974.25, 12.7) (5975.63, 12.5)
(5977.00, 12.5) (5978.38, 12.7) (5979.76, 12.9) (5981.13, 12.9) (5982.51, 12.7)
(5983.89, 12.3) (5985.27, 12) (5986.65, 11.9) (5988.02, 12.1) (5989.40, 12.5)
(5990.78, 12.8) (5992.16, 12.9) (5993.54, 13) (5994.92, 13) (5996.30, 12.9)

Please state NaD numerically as 4.1 angstrom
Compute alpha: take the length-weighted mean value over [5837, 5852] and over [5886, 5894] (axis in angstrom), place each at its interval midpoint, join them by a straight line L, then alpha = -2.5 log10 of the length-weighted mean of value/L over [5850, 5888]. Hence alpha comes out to -0.12 mag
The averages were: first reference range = 12.9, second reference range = 9.77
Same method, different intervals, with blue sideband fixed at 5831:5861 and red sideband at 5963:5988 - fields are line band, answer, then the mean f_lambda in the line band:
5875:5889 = 0.05 mag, 12.2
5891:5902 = 0.28 mag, 9.84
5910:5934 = -0.01 mag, 12.8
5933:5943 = -0.02 mag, 13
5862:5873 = -0.01 mag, 12.9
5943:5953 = -0.03 mag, 13.1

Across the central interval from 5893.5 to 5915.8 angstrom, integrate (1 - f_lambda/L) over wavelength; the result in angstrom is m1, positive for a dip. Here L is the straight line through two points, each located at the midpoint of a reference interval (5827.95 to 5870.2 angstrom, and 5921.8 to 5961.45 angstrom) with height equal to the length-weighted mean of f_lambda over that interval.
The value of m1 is 1.9 angstrom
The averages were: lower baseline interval 12.8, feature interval 11.7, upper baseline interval 12.9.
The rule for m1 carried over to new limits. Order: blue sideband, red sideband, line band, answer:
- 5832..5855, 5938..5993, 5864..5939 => 3.8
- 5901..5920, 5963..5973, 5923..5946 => -0.1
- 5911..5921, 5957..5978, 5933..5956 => -0.1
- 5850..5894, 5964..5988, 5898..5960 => -1.5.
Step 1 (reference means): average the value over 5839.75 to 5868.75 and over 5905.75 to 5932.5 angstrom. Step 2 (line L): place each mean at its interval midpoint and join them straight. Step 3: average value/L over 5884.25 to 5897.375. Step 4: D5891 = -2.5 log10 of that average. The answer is 0.27 mag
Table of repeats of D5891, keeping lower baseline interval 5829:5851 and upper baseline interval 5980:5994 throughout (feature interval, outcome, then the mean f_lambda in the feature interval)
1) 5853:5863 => 0.048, 12.3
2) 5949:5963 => -0.007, 12.7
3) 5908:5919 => -0.019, 13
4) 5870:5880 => -0.009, 12.9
